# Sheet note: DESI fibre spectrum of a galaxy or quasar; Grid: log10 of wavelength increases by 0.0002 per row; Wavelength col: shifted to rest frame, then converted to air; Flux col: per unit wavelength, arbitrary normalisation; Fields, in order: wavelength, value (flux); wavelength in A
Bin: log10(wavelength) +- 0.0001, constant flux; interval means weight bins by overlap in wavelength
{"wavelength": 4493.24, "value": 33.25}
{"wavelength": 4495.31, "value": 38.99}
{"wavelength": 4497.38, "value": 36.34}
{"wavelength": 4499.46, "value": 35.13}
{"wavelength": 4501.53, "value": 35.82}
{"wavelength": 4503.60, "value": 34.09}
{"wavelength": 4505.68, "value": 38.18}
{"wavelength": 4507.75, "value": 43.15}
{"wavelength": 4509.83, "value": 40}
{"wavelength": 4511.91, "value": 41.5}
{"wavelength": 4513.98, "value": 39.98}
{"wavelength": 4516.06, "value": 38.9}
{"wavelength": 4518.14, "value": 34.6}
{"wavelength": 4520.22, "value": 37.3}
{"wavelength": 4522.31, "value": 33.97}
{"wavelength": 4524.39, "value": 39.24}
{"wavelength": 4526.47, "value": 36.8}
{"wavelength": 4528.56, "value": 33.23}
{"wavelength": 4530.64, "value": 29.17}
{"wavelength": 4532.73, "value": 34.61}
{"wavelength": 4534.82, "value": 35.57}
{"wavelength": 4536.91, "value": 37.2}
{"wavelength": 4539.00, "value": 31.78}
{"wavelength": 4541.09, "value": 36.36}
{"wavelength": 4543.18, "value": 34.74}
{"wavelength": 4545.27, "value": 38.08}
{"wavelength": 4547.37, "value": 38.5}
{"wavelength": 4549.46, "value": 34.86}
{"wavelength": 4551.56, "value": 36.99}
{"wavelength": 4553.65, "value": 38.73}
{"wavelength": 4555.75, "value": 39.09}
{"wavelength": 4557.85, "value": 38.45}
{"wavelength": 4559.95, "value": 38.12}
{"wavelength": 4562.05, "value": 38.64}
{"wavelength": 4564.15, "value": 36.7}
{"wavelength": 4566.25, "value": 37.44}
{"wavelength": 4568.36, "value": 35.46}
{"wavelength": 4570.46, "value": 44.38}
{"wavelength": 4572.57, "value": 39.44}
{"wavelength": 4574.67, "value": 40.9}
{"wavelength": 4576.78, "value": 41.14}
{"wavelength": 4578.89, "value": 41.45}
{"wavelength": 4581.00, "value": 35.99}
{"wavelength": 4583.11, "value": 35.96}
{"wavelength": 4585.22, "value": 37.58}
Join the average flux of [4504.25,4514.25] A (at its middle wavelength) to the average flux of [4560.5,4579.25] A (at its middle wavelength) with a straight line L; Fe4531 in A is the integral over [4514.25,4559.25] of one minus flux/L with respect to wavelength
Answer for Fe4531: 4.2 A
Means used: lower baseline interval 40.4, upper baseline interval 39.4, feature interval 36.2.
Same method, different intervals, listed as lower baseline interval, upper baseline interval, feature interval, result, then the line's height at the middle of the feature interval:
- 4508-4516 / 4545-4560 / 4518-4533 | 1.8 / 39.6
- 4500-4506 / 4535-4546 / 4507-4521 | -1.4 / 35.7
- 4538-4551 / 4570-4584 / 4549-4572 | -0.3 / 37.7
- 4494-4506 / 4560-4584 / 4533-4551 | 0.9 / 37.8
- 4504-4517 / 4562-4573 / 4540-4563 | 0.9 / 39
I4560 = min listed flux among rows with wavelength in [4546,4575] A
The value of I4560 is 34.86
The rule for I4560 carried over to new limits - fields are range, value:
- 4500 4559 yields 29.17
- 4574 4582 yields 35.99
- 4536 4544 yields 31.78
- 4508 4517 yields 38.9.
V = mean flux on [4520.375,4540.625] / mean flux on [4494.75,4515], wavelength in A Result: 0.91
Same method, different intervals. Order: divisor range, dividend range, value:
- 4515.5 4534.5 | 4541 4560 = 1.06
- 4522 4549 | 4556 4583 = 1.10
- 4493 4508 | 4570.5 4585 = 1.07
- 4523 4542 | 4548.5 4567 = 1.08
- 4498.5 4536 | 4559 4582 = 1.06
